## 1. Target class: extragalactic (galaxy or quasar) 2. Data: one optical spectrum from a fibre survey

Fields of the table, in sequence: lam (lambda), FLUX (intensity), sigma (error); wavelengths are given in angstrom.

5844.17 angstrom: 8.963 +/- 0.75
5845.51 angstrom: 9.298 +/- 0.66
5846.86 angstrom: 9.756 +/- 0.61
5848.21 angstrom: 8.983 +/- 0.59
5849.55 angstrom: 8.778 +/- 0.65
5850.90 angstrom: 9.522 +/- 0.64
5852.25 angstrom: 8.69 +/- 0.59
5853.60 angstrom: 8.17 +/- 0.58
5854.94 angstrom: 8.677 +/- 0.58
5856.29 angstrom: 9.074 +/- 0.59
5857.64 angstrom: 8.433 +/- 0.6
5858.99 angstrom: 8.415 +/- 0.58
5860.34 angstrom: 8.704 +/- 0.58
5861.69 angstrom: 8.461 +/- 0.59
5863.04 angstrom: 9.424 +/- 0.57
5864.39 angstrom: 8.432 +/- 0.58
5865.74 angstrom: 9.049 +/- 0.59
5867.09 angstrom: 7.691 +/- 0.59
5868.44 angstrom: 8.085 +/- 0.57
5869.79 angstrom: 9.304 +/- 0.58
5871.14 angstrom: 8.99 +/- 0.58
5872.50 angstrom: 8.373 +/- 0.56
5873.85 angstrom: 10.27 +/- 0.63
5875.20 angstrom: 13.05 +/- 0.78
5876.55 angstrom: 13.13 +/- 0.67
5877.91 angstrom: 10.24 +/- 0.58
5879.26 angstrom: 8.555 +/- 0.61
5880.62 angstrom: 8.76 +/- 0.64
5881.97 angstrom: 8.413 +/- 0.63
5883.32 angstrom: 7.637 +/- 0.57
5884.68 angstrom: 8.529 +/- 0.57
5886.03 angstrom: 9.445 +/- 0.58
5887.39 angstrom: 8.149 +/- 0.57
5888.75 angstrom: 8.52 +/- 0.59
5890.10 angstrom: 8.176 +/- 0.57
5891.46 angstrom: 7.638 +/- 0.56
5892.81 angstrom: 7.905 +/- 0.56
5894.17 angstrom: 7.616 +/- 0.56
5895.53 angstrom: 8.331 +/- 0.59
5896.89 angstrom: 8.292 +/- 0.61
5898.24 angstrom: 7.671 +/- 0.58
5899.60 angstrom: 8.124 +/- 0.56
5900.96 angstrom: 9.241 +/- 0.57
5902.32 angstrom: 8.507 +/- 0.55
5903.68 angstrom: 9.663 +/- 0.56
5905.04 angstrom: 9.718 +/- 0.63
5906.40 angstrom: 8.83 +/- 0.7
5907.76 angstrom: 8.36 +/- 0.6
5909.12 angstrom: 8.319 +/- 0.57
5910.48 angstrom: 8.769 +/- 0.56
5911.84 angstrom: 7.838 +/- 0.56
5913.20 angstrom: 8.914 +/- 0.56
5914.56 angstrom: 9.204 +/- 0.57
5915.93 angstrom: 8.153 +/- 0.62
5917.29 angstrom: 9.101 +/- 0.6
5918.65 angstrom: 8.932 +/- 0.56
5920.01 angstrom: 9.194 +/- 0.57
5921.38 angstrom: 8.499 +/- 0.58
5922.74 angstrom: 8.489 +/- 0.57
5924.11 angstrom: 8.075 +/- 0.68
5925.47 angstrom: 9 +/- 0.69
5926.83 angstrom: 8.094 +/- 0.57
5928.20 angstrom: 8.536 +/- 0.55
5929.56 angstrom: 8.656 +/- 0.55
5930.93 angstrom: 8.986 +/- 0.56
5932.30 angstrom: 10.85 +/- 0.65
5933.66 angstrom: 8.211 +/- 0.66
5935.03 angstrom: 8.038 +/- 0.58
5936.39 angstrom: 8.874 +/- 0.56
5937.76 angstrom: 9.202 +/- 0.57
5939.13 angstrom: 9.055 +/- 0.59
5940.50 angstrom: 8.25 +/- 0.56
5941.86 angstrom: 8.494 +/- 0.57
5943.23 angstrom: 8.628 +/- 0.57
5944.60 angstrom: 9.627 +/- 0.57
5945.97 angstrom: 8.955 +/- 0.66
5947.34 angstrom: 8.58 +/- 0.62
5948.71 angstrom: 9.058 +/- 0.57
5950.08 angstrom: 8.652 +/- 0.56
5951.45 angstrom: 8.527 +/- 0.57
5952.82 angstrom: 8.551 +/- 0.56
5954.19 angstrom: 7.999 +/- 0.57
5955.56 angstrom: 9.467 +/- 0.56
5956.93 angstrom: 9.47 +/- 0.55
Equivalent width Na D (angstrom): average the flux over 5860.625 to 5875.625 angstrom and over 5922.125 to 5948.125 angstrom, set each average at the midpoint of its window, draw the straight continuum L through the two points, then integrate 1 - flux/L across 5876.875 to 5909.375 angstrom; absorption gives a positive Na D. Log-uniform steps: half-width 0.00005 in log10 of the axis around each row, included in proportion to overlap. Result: 1.5 angstrom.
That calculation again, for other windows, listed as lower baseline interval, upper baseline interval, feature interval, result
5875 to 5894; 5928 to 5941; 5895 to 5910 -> 0.5 angstrom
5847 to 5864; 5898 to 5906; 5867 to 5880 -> -1.5 angstrom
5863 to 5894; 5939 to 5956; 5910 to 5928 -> 0.4 angstrom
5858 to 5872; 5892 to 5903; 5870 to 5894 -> -2.0 angstrom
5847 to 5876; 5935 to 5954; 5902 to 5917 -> 0.2 angstrom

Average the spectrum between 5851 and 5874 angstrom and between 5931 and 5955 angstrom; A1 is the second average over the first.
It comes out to 1.01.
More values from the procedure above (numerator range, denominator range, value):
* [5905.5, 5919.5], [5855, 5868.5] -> 1.01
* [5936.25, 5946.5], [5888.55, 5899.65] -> 1.11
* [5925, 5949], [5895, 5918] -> 1.02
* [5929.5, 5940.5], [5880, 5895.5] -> 1.08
